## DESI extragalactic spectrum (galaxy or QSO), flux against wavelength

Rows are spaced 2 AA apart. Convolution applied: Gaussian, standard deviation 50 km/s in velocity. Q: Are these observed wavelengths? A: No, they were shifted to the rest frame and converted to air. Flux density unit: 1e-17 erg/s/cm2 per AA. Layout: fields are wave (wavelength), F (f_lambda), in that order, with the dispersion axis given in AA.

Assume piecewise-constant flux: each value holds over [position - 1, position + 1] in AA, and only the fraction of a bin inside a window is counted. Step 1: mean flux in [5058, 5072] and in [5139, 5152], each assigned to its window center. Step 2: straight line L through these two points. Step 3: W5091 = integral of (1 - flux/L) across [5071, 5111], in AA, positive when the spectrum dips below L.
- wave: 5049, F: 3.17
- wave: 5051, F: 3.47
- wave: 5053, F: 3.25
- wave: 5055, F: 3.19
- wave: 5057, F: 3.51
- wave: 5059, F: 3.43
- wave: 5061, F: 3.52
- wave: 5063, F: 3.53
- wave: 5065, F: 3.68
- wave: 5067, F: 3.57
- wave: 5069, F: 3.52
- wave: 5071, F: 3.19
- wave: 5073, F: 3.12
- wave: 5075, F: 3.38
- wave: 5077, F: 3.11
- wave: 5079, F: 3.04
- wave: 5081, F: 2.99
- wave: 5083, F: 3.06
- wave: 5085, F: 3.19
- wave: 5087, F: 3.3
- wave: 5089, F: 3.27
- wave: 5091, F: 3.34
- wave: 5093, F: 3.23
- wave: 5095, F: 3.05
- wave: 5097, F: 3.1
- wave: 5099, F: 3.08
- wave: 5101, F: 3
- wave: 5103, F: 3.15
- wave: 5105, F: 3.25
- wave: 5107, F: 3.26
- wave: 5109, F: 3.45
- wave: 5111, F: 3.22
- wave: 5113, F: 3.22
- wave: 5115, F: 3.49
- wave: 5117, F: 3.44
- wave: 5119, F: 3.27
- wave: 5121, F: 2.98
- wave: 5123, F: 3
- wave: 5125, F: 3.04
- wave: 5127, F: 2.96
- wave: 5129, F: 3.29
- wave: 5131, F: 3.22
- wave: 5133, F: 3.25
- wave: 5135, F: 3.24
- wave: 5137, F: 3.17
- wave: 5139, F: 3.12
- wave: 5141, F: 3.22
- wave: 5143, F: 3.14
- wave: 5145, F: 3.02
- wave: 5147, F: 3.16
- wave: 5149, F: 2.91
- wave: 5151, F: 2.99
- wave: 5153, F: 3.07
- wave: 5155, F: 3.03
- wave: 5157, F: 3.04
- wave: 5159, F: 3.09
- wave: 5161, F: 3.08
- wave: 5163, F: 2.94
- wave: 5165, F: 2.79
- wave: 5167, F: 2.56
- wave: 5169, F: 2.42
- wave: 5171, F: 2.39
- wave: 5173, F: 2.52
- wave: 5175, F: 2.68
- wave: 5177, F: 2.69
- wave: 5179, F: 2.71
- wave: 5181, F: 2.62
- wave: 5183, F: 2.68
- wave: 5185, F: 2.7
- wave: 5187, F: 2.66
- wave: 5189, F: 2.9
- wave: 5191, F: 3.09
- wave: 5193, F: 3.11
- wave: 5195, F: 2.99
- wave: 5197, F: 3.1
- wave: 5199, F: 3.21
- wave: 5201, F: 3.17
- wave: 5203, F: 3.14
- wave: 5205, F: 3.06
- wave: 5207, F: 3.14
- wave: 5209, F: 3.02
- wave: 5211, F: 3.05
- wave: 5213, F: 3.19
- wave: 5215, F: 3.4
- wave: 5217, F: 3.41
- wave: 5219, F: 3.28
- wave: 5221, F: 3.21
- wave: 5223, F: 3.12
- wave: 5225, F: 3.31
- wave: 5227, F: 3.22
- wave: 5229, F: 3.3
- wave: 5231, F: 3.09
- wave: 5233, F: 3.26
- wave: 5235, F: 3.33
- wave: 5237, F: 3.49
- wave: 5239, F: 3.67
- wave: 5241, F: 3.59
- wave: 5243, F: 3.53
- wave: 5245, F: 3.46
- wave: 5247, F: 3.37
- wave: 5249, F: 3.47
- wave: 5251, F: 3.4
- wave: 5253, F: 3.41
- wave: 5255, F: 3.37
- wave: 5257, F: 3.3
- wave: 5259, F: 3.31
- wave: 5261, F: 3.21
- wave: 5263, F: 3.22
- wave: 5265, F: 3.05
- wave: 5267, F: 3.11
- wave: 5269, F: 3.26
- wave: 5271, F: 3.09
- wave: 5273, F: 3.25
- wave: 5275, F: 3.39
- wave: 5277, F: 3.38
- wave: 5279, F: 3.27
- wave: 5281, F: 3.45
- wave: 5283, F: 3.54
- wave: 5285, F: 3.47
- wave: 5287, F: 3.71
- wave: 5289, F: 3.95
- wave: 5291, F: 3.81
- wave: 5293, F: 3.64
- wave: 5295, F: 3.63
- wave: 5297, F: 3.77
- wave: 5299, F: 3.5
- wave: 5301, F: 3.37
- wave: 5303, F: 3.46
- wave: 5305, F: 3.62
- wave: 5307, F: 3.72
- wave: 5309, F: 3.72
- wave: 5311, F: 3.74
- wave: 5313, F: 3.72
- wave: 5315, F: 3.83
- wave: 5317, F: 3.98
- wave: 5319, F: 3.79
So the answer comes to 2.1 AA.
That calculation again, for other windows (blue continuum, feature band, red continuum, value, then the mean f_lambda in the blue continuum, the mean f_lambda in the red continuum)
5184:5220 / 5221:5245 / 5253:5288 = -1.2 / 3.09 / 3.32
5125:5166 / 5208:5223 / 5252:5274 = -0.2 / 3.09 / 3.23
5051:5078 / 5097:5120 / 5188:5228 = 0.5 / 3.39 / 3.16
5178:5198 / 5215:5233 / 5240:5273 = -0.9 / 2.86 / 3.32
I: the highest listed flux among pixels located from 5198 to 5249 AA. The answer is 3.67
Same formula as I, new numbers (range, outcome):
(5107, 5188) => 3.49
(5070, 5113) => 3.45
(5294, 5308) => 3.77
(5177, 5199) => 3.21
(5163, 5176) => 2.94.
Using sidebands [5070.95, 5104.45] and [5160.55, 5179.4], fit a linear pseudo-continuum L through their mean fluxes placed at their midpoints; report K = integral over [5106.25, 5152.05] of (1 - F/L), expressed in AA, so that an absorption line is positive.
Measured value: -4.2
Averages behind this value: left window 3.15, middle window 3.18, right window 2.67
